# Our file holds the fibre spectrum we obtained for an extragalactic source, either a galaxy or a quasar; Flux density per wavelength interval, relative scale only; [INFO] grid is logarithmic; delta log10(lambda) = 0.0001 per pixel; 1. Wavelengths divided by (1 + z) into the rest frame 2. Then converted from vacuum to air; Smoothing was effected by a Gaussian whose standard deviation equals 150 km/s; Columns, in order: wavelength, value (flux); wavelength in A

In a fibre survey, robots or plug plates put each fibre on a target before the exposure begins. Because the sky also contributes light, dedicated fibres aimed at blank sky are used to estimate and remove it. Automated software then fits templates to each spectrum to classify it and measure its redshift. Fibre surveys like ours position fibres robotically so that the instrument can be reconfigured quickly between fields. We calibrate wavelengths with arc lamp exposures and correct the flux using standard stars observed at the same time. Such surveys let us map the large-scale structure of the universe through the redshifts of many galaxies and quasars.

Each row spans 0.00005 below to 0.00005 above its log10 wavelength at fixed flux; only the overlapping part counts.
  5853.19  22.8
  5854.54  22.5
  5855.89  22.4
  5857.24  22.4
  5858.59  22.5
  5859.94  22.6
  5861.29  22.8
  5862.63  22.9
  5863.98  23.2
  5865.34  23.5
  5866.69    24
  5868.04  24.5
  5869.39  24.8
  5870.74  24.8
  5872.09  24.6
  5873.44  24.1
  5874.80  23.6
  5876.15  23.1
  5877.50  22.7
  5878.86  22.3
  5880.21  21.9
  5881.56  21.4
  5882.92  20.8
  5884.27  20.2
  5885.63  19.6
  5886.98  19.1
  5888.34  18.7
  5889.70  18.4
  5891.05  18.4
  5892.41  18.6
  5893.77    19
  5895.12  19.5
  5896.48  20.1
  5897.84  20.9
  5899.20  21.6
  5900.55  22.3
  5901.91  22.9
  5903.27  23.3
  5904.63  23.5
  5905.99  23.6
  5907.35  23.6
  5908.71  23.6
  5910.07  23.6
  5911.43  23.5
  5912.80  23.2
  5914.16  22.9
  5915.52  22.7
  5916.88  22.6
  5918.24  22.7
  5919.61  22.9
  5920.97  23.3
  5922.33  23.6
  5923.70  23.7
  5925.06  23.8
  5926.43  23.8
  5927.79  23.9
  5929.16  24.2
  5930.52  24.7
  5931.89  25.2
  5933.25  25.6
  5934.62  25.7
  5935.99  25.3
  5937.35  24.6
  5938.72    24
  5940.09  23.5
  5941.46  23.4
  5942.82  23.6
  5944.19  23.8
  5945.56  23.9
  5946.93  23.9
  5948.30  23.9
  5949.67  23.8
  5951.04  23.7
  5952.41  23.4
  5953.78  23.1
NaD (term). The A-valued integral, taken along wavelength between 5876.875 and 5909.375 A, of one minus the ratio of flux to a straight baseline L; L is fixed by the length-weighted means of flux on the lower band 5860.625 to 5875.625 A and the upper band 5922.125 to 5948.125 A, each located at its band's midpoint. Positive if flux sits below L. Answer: 4.0 A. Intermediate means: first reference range 23.9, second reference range 24.2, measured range 21.1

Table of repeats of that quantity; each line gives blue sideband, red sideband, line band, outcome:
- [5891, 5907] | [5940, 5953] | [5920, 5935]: -1.00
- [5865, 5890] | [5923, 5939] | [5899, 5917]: 0.34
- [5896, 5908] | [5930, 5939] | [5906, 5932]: 0.32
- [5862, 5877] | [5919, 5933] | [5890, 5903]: 1.92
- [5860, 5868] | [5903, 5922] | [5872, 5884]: 0.39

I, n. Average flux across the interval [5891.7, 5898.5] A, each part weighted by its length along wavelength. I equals 19.6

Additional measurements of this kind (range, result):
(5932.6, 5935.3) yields 25.6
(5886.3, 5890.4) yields 18.7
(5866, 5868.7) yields 24.3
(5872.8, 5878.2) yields 23.3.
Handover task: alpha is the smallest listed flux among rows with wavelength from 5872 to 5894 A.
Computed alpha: 18.4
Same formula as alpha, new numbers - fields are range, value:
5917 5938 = 22.7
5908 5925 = 22.6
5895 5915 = 19.5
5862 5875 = 22.9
